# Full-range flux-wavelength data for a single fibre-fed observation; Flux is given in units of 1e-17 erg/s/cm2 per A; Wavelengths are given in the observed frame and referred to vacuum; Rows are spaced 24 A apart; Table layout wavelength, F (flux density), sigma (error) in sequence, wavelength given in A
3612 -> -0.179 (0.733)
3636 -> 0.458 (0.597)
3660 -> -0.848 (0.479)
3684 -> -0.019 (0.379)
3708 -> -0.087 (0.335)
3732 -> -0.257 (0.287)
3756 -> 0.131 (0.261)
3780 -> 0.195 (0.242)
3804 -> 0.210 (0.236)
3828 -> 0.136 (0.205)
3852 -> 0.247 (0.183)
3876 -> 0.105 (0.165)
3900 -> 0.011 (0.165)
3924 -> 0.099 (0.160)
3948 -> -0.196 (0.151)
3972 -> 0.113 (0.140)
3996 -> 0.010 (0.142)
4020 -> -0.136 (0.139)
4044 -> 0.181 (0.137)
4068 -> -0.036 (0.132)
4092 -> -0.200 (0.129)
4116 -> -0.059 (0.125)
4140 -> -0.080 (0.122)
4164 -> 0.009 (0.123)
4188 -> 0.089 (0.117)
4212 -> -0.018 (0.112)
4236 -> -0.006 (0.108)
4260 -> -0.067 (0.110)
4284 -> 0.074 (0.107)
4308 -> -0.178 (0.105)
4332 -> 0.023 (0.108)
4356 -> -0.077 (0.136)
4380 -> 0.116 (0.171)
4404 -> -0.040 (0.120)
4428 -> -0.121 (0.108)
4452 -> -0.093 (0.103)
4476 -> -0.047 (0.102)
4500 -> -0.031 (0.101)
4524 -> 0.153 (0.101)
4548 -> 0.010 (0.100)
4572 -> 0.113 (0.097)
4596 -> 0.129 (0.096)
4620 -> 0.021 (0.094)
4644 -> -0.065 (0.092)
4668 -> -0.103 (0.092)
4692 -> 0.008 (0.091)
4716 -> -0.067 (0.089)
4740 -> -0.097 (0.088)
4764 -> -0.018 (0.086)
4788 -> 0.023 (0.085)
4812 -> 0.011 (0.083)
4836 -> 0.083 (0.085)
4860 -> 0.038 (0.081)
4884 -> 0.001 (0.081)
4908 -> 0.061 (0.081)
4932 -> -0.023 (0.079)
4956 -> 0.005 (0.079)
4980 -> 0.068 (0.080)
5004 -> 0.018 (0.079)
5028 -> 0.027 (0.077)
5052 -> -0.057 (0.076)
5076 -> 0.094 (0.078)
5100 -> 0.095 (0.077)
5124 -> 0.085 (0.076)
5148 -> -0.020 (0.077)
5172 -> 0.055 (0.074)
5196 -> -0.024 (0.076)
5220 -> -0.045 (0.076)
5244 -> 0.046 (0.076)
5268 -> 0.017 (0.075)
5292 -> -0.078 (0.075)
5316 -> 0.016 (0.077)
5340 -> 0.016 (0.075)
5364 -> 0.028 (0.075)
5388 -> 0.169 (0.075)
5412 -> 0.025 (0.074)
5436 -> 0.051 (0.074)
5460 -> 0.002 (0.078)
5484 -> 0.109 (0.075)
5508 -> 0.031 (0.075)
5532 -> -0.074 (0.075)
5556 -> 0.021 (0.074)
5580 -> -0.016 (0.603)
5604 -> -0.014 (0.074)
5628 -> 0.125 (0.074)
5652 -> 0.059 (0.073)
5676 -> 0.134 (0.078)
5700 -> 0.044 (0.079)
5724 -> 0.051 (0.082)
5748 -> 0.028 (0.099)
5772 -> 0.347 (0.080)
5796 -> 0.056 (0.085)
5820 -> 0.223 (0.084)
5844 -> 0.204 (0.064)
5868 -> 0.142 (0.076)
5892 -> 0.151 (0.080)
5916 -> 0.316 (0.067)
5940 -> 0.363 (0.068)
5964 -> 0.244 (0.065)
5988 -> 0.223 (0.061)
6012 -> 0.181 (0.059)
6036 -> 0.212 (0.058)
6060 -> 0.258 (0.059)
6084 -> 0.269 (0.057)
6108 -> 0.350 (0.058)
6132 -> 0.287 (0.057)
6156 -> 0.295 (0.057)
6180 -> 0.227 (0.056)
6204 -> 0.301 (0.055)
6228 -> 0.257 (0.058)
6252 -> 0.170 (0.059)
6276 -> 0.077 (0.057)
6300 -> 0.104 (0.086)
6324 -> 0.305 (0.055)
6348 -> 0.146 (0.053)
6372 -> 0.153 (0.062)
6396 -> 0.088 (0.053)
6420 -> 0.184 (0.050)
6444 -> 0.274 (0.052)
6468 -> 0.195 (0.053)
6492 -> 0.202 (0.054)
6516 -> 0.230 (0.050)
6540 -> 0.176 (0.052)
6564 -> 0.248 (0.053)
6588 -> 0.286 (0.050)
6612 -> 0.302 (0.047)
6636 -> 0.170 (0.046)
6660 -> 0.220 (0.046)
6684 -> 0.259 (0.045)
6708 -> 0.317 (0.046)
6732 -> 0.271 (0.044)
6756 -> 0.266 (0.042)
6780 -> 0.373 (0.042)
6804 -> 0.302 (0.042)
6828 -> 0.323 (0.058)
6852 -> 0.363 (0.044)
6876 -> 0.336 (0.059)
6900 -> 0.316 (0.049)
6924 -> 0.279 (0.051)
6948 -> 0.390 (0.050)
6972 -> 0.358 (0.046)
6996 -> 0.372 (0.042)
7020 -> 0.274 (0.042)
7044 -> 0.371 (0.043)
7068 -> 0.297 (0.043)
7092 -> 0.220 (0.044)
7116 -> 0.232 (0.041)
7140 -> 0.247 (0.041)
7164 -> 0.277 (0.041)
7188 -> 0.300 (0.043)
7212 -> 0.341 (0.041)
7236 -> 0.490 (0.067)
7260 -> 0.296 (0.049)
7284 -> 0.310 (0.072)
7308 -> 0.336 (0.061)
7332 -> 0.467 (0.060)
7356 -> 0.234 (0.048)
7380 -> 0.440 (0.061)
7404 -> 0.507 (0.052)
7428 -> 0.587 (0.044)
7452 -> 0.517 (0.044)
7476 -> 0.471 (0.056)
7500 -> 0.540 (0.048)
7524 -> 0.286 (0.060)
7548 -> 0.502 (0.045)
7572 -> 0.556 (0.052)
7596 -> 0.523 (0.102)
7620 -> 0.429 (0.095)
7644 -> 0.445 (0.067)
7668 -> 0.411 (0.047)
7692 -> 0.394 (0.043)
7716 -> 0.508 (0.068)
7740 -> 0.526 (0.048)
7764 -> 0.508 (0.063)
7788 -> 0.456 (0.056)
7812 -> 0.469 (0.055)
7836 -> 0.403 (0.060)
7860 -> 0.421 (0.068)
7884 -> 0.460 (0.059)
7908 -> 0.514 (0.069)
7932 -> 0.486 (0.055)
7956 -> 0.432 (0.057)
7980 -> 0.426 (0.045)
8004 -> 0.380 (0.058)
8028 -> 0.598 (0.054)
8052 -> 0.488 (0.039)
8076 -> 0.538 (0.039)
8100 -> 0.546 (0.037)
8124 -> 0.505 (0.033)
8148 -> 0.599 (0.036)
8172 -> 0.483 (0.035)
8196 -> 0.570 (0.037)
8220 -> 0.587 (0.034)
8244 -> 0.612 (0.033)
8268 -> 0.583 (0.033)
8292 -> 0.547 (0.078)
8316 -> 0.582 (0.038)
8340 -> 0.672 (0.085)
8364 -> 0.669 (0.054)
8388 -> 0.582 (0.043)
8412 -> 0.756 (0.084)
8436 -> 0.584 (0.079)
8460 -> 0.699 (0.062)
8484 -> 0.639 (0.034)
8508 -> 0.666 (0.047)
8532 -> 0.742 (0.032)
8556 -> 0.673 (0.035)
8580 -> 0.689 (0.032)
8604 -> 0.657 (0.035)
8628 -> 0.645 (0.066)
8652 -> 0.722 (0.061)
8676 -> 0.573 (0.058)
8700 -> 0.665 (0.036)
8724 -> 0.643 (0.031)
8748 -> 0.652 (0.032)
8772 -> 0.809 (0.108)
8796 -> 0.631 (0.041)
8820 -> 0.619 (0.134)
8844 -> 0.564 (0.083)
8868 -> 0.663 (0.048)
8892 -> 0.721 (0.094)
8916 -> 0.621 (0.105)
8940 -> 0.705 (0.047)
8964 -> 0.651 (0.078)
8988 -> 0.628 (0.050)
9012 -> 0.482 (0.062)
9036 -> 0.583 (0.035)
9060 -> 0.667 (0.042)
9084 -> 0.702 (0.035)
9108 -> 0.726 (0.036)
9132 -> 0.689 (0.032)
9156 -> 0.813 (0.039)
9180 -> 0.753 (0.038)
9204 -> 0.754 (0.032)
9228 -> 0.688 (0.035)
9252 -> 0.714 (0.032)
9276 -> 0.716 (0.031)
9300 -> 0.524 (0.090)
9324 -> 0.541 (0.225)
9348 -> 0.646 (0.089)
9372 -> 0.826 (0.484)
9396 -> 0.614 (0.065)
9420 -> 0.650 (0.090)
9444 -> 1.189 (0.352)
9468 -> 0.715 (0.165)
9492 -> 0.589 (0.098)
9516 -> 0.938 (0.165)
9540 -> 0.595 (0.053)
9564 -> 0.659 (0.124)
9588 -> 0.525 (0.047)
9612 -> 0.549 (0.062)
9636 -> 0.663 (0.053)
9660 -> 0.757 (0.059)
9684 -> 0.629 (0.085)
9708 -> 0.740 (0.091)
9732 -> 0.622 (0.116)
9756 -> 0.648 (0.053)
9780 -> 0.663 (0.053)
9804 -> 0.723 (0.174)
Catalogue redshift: 0.853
